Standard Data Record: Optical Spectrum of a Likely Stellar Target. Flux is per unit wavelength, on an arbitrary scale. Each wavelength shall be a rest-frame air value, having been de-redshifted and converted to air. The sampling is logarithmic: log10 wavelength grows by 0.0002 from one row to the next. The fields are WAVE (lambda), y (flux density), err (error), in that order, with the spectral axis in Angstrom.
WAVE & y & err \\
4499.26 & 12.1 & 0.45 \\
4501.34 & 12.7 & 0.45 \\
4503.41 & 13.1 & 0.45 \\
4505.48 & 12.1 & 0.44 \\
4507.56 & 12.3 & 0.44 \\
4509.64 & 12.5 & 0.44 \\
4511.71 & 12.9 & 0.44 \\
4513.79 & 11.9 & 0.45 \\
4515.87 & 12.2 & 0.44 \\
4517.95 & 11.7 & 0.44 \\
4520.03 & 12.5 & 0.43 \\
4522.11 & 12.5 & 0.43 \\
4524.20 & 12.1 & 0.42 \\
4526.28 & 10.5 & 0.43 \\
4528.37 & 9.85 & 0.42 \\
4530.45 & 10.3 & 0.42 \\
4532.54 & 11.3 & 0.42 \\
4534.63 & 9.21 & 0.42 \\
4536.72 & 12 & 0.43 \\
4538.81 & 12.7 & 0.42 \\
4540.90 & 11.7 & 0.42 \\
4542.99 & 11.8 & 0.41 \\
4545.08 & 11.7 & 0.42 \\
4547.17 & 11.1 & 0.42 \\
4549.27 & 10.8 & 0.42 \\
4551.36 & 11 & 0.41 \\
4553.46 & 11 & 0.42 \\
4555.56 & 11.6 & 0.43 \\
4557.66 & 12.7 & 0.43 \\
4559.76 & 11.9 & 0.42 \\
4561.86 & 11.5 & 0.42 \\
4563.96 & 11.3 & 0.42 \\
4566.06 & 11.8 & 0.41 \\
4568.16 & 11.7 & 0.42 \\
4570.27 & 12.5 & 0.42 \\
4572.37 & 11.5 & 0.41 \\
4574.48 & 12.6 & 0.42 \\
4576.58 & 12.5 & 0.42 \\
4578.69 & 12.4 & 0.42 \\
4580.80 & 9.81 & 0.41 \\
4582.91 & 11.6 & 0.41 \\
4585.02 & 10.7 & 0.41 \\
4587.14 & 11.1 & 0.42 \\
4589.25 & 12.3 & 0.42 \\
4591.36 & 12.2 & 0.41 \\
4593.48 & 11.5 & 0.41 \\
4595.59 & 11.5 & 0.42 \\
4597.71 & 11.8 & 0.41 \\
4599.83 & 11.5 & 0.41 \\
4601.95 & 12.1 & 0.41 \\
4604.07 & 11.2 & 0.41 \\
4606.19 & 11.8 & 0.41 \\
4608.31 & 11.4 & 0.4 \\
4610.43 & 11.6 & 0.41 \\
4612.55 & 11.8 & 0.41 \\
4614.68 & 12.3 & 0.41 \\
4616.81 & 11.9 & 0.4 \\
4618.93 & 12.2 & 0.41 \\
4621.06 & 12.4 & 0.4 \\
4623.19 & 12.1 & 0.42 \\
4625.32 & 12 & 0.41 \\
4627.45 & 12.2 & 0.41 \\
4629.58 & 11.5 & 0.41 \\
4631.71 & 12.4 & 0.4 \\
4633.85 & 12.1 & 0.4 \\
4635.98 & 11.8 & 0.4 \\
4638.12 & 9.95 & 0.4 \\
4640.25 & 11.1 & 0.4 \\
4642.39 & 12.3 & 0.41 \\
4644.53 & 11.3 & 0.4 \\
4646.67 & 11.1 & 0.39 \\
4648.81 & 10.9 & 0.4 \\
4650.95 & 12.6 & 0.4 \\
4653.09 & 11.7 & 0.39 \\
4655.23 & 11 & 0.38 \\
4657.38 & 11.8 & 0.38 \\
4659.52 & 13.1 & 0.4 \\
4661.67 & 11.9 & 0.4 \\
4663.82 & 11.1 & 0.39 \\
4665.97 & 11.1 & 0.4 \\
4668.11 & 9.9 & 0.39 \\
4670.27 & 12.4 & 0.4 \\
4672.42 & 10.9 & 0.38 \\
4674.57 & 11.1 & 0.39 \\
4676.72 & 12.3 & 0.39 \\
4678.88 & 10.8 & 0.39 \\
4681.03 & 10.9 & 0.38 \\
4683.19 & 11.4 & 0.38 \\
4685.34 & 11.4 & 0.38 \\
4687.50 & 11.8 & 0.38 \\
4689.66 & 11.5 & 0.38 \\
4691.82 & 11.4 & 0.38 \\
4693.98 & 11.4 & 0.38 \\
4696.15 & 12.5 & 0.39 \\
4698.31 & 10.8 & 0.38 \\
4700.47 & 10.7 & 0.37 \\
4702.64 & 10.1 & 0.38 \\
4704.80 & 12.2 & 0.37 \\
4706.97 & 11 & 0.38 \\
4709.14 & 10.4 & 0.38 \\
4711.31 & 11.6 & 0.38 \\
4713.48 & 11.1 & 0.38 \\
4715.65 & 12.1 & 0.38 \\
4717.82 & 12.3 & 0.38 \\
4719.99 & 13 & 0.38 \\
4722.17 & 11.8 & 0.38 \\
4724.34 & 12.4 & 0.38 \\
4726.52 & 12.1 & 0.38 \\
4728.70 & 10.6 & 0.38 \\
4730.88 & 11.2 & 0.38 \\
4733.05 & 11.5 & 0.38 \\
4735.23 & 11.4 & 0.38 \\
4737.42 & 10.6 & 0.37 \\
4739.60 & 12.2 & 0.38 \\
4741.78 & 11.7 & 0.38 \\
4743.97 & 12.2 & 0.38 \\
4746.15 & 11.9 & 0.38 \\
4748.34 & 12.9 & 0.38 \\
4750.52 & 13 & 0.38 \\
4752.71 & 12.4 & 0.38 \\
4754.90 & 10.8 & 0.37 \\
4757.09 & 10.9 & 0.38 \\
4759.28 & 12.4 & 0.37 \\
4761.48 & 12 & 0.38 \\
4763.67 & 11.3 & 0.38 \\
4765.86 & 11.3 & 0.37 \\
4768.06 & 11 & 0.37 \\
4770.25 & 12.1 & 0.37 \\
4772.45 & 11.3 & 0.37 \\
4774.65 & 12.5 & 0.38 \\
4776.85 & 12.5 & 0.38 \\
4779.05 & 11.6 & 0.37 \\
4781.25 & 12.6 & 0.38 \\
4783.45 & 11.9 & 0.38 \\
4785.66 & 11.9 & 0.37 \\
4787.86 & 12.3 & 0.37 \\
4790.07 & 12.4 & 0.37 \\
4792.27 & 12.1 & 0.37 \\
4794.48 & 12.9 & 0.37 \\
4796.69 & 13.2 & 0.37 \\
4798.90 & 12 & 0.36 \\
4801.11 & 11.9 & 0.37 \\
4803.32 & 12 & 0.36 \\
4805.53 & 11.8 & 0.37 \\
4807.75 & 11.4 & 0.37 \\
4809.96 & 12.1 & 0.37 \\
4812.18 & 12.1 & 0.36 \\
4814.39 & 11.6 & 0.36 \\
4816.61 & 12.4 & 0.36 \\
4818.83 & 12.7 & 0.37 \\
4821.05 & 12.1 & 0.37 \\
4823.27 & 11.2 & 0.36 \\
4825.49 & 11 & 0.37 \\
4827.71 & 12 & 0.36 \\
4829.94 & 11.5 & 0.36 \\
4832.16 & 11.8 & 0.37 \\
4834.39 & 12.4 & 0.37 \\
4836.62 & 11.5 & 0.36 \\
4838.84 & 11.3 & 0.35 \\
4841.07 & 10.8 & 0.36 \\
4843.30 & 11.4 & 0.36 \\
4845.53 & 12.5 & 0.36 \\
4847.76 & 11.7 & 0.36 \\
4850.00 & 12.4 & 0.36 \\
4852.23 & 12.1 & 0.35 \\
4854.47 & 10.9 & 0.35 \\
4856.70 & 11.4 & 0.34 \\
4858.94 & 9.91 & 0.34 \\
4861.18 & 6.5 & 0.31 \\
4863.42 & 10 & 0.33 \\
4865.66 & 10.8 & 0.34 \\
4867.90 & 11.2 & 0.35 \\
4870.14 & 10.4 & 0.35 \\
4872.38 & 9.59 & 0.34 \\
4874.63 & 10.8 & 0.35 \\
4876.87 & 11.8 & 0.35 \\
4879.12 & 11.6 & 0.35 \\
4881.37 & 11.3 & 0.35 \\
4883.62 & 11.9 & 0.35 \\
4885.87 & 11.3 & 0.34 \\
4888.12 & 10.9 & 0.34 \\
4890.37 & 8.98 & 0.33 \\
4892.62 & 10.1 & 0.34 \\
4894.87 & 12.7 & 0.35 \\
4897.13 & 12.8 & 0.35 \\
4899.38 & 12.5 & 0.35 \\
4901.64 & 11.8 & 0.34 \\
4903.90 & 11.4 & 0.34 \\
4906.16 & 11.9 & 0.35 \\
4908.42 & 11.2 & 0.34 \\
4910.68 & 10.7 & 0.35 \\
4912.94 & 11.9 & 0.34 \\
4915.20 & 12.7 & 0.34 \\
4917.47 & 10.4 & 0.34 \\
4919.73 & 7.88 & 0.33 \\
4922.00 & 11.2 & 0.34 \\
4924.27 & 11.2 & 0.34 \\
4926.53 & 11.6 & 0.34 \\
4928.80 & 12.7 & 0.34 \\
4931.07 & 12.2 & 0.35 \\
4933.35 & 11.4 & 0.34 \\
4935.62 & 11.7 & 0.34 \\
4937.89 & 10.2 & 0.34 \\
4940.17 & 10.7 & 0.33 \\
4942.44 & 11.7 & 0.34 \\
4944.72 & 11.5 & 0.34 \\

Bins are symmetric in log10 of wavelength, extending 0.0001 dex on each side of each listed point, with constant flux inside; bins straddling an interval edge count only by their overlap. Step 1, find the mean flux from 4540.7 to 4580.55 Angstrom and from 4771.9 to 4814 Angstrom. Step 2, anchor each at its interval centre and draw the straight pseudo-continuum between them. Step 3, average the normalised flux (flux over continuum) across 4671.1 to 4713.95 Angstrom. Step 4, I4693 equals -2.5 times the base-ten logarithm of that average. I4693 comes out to 0.06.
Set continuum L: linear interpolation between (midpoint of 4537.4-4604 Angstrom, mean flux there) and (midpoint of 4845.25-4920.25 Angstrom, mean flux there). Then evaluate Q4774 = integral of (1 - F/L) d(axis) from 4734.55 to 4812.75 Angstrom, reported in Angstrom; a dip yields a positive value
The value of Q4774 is -4.8 Angstrom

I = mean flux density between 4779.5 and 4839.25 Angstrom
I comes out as 12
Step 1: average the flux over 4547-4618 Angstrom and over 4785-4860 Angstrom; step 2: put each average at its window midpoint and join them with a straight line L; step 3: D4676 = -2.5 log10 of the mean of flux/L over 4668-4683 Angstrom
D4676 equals 0.04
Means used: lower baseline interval 11.7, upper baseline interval 11.8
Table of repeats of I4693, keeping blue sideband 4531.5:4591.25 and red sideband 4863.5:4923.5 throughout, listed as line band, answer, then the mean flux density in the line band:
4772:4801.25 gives -0.09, 12.3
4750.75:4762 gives -0.04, 11.8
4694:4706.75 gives 0.01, 11.3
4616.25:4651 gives -0.02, 11.7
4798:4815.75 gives -0.06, 11.9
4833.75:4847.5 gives -0.04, 11.6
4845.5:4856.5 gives -0.06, 11.8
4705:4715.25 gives 0.02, 11.2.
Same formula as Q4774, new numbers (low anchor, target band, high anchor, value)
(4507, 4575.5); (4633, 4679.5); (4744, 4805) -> 1.5 Angstrom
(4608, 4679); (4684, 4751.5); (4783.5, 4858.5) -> 0.7 Angstrom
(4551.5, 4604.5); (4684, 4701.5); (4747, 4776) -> 0.5 Angstrom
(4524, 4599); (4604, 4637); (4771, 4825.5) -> -0.9 Angstrom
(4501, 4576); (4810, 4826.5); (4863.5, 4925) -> -0.9 Angstrom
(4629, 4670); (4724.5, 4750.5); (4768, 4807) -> 0.4 Angstrom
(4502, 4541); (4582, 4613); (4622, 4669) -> 0.2 Angstrom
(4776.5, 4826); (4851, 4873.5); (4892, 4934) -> 2.8 Angstrom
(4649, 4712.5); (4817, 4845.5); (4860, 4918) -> -1.4 Angstrom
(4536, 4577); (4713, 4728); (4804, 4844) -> -0.5 Angstrom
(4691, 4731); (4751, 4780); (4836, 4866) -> -1.1 Angstrom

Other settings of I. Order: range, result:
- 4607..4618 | 11.8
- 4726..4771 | 11.7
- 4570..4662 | 11.7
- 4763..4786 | 11.8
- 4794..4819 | 12.1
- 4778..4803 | 12.2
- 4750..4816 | 12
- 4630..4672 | 11.5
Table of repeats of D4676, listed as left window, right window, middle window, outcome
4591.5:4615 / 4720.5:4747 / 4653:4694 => 0.02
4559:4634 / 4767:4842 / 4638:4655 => 0.04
